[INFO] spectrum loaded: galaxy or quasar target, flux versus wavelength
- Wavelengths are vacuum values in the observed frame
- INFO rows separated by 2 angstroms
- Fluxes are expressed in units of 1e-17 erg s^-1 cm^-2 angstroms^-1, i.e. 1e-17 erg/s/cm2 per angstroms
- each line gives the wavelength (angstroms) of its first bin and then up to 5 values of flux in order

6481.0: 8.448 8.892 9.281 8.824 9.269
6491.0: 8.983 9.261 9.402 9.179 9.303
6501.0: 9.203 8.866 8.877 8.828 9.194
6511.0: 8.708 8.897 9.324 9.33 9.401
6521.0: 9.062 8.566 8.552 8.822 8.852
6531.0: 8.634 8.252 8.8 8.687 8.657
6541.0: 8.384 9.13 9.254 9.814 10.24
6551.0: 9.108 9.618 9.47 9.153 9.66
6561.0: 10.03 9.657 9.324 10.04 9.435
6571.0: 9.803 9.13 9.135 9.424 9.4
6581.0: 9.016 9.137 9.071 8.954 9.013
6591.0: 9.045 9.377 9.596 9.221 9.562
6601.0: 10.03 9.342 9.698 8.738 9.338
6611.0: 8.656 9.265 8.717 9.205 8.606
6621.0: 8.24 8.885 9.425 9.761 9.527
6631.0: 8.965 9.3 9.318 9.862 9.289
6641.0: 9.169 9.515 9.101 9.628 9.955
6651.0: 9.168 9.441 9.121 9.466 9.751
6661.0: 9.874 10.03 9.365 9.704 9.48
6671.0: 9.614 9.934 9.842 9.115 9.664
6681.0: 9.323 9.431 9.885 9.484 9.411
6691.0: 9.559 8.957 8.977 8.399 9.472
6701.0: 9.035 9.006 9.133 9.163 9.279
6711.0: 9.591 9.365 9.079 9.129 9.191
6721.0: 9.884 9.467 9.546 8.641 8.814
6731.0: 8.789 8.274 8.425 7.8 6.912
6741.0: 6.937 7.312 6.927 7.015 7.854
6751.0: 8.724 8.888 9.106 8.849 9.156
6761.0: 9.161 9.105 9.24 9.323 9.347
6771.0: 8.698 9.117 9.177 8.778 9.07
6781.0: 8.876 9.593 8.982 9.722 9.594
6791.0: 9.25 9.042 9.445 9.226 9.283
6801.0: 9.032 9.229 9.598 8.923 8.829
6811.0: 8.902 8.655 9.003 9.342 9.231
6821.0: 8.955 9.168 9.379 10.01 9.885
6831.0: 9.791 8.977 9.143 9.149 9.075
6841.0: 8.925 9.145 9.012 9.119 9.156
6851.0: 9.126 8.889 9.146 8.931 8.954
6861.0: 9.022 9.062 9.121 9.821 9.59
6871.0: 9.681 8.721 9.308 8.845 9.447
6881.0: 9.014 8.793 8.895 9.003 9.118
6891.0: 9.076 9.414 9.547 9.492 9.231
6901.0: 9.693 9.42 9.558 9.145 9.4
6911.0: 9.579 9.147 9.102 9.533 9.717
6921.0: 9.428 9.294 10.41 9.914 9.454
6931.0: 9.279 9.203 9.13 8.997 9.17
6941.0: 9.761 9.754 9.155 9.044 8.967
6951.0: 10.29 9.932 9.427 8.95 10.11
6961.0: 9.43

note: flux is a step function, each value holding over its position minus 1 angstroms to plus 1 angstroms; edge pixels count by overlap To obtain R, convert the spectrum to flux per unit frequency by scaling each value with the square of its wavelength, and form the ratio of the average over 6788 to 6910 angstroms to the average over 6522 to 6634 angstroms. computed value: 1.09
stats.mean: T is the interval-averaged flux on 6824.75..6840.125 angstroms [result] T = 9.42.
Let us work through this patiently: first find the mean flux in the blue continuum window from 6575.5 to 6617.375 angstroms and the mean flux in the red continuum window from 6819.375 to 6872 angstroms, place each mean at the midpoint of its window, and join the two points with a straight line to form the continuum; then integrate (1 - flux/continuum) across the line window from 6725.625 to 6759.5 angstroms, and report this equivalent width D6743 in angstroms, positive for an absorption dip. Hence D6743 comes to 4.00 angstroms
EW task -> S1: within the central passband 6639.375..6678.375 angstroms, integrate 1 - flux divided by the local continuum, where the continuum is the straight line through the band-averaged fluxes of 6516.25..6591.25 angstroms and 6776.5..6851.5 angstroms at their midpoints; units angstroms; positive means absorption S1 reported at -1.5 angstroms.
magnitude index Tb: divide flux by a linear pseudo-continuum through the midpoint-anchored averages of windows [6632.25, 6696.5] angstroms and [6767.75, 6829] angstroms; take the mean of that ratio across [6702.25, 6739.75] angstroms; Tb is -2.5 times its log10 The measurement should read 0.05 mag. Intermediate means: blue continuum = 9.48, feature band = 8.93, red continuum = 9.19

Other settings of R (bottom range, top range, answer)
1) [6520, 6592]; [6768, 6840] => 1.08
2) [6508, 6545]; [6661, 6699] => 1.12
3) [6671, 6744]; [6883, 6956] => 1.11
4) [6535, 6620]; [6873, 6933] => 1.11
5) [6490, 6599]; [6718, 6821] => 1.03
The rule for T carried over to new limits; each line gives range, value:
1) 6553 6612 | 9.36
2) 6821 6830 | 9.54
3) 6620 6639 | 9.26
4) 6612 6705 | 9.35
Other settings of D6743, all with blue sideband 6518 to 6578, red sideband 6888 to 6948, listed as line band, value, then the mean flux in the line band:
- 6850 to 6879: 0.6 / 9.17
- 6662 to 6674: -0.5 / 9.69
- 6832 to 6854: 0.7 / 9.07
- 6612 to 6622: 0.5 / 8.81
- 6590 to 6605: -0.4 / 9.47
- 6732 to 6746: 2.7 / 7.51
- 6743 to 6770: 2.0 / 8.62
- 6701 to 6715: 0.1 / 9.23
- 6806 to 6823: 0.7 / 8.99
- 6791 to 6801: 0.1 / 9.23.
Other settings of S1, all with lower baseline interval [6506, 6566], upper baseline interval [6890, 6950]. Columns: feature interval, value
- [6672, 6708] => -0.4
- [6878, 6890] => 0.4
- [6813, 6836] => 0.0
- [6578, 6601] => -0.2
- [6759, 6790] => 0.4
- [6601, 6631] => 0.2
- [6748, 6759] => 0.7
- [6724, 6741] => 1.7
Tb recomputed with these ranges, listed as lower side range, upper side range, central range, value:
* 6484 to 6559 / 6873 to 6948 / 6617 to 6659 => -0.018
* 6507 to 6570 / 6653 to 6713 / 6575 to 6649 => 0.006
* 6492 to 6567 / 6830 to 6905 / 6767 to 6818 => 0.003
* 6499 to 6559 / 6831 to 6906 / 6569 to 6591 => -0.018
